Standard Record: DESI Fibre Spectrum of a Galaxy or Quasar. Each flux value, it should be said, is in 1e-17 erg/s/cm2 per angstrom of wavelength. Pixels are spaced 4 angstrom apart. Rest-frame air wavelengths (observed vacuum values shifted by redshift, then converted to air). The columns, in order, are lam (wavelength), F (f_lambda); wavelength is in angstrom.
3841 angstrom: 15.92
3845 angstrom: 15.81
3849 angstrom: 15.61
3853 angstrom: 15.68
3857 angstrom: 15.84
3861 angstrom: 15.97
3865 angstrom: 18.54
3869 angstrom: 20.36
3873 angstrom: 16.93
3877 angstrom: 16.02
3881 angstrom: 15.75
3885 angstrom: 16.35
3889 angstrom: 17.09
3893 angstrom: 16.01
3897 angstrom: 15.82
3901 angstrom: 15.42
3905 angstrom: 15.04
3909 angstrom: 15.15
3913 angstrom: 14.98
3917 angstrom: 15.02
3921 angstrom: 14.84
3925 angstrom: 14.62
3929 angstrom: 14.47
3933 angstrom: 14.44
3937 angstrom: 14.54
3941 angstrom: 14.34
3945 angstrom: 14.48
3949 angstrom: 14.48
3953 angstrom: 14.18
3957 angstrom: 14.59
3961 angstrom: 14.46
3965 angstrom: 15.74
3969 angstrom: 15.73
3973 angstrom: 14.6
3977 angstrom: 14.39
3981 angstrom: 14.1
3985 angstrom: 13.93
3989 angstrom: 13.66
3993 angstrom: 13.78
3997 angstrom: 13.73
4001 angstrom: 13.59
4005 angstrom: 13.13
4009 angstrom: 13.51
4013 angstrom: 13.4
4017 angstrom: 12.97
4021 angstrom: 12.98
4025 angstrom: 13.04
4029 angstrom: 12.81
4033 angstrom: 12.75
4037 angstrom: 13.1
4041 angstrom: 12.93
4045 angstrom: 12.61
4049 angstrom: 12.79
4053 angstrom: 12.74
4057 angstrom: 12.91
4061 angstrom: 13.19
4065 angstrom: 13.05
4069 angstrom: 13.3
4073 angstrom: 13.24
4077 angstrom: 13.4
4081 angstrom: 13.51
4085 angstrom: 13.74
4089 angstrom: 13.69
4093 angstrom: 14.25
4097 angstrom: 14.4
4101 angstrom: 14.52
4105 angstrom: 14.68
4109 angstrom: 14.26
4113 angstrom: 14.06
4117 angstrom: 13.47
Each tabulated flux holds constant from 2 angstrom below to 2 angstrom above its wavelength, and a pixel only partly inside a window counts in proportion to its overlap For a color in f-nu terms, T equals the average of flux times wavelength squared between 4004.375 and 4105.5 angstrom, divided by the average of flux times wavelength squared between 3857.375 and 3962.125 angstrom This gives 0.92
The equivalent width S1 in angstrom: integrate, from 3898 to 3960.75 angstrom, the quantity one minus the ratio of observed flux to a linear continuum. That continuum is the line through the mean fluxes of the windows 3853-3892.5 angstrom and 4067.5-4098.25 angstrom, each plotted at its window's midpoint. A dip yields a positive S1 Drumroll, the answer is 5.10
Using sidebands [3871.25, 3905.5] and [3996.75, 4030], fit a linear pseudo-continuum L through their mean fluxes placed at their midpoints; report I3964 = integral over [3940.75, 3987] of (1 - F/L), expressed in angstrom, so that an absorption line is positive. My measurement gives -0.8 angstrom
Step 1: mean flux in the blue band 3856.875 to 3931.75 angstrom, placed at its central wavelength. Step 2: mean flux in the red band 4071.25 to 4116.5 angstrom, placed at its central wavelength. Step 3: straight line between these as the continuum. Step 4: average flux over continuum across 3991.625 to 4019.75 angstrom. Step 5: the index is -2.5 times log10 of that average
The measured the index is 0.11 mag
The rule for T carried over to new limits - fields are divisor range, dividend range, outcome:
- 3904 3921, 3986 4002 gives 0.95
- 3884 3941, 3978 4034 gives 0.92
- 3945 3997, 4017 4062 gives 0.92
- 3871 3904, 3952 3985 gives 0.95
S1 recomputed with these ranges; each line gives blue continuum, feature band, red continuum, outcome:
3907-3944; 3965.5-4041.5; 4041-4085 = 0.9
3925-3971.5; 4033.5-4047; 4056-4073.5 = 0.6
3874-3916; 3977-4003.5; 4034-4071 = 0.4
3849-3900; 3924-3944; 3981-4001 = 0.9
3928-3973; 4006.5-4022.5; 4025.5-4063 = 0.3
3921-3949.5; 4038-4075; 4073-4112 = 3.0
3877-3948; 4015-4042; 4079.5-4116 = 2.9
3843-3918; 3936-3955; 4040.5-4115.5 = 1.2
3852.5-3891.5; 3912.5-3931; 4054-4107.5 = 1.6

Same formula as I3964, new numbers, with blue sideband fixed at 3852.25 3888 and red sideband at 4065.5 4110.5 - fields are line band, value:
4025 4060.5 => 4.02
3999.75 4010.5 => 1.16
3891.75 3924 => 2.19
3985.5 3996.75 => 1.08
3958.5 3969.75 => 0.25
